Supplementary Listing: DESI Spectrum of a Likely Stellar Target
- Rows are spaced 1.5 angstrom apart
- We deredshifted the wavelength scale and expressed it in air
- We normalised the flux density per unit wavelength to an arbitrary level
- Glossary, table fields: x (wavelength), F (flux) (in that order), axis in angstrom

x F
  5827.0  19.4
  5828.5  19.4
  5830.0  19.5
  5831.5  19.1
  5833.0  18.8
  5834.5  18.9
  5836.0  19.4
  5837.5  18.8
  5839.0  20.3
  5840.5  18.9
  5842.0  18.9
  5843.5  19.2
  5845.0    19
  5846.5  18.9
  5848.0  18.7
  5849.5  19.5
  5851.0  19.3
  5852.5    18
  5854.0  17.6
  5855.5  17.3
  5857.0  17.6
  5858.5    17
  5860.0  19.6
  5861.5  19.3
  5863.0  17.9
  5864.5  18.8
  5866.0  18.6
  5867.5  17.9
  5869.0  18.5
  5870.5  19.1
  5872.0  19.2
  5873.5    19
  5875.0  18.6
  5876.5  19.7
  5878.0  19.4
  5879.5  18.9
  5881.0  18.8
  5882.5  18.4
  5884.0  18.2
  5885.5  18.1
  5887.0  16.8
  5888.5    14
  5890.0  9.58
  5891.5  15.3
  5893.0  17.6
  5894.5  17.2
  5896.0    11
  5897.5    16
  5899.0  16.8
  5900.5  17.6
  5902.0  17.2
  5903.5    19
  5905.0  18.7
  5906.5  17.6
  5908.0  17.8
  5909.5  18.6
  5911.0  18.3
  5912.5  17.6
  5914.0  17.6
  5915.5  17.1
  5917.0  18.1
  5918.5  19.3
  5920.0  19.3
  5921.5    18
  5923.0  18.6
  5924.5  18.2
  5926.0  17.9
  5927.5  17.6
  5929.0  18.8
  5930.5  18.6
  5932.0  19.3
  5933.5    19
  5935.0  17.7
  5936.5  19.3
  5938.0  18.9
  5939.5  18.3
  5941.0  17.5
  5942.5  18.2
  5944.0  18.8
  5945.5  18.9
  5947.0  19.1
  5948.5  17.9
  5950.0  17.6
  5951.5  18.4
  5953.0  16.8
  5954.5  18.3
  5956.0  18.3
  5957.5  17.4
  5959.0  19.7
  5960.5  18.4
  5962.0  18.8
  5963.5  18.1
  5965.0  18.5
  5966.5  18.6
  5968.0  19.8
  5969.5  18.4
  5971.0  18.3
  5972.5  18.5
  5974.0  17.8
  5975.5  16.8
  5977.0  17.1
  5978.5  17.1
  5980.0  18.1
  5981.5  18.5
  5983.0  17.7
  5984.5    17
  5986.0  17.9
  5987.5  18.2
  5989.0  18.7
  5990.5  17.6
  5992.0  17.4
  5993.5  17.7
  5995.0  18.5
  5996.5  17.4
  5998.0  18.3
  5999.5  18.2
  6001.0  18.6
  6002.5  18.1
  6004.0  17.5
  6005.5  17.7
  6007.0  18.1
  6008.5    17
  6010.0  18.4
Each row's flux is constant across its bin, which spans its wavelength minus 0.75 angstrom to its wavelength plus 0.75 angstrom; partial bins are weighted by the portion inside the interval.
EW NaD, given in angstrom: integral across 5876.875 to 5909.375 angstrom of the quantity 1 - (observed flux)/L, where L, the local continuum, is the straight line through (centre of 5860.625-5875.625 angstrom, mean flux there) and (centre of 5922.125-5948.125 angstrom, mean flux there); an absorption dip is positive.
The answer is 3.0 angstrom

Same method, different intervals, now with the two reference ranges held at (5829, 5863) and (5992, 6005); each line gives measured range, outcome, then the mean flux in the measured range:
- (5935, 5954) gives -0.01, 18.3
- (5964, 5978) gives -0.03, 18.2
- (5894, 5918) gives 1.54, 17.3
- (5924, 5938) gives -0.13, 18.5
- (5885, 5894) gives 1.63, 15.2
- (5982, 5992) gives 0.12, 17.8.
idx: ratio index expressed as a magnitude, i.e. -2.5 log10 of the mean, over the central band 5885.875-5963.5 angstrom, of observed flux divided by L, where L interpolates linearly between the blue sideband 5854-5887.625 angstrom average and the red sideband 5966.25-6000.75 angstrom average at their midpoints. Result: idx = 0.03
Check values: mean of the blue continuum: 18.5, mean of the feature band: 17.7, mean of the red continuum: 18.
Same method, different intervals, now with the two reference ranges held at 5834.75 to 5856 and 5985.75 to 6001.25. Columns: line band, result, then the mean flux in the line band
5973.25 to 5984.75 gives 0.04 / 17.5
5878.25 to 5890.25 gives 0.10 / 17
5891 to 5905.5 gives 0.12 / 16.6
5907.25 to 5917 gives 0.04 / 17.9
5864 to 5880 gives -0.01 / 18.9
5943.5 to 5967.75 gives -0.01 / 18.4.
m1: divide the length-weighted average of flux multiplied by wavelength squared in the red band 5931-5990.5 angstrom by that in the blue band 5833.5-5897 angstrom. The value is 1.0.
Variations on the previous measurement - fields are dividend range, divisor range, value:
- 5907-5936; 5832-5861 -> 1.00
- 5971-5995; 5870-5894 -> 1.05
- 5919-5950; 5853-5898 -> 1.08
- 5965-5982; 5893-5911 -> 1.08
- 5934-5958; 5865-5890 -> 1.03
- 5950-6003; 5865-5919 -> 1.06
